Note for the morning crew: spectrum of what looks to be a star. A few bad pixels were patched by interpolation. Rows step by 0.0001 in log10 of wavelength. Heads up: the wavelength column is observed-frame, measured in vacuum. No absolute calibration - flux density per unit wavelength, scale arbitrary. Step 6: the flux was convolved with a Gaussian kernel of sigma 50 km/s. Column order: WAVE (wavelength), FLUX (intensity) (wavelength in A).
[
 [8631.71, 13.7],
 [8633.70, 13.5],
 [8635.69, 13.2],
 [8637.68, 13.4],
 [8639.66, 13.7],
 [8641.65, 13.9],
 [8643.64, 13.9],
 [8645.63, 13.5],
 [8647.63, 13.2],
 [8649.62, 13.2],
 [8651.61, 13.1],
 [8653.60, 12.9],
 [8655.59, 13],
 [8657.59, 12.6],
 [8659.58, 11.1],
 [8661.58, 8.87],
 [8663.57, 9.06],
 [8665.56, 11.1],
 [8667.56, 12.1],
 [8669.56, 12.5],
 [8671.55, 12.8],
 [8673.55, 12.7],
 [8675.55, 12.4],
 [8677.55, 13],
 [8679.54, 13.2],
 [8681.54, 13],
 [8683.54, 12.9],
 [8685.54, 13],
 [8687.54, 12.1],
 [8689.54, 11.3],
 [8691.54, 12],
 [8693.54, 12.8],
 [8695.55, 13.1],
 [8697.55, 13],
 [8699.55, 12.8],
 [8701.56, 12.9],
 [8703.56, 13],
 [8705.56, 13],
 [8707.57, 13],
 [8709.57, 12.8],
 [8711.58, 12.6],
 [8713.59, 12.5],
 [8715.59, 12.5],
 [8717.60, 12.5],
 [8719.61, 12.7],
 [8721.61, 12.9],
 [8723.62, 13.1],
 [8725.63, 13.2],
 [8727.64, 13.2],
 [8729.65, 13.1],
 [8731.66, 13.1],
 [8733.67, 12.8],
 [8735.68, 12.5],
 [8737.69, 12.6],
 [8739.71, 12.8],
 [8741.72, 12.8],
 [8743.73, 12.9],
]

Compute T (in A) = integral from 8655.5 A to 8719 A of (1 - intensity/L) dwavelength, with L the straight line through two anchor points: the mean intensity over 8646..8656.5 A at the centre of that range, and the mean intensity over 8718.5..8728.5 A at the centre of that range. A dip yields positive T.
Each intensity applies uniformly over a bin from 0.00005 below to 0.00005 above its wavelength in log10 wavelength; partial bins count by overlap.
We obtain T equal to 3.5 A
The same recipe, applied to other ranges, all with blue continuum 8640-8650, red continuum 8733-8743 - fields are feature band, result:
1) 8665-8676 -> 0.84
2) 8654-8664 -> 1.70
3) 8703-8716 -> 0.19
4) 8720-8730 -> -0.20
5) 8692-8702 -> 0.16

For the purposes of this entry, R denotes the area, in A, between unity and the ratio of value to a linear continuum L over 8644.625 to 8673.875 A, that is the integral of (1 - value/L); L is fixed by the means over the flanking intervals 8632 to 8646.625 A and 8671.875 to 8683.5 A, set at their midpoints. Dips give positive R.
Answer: 2.5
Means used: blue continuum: 13.6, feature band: 12.1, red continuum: 12.9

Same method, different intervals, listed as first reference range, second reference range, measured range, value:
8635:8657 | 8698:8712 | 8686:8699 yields 0.6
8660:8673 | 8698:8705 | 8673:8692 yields -1.0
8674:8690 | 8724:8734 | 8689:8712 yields 0.2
